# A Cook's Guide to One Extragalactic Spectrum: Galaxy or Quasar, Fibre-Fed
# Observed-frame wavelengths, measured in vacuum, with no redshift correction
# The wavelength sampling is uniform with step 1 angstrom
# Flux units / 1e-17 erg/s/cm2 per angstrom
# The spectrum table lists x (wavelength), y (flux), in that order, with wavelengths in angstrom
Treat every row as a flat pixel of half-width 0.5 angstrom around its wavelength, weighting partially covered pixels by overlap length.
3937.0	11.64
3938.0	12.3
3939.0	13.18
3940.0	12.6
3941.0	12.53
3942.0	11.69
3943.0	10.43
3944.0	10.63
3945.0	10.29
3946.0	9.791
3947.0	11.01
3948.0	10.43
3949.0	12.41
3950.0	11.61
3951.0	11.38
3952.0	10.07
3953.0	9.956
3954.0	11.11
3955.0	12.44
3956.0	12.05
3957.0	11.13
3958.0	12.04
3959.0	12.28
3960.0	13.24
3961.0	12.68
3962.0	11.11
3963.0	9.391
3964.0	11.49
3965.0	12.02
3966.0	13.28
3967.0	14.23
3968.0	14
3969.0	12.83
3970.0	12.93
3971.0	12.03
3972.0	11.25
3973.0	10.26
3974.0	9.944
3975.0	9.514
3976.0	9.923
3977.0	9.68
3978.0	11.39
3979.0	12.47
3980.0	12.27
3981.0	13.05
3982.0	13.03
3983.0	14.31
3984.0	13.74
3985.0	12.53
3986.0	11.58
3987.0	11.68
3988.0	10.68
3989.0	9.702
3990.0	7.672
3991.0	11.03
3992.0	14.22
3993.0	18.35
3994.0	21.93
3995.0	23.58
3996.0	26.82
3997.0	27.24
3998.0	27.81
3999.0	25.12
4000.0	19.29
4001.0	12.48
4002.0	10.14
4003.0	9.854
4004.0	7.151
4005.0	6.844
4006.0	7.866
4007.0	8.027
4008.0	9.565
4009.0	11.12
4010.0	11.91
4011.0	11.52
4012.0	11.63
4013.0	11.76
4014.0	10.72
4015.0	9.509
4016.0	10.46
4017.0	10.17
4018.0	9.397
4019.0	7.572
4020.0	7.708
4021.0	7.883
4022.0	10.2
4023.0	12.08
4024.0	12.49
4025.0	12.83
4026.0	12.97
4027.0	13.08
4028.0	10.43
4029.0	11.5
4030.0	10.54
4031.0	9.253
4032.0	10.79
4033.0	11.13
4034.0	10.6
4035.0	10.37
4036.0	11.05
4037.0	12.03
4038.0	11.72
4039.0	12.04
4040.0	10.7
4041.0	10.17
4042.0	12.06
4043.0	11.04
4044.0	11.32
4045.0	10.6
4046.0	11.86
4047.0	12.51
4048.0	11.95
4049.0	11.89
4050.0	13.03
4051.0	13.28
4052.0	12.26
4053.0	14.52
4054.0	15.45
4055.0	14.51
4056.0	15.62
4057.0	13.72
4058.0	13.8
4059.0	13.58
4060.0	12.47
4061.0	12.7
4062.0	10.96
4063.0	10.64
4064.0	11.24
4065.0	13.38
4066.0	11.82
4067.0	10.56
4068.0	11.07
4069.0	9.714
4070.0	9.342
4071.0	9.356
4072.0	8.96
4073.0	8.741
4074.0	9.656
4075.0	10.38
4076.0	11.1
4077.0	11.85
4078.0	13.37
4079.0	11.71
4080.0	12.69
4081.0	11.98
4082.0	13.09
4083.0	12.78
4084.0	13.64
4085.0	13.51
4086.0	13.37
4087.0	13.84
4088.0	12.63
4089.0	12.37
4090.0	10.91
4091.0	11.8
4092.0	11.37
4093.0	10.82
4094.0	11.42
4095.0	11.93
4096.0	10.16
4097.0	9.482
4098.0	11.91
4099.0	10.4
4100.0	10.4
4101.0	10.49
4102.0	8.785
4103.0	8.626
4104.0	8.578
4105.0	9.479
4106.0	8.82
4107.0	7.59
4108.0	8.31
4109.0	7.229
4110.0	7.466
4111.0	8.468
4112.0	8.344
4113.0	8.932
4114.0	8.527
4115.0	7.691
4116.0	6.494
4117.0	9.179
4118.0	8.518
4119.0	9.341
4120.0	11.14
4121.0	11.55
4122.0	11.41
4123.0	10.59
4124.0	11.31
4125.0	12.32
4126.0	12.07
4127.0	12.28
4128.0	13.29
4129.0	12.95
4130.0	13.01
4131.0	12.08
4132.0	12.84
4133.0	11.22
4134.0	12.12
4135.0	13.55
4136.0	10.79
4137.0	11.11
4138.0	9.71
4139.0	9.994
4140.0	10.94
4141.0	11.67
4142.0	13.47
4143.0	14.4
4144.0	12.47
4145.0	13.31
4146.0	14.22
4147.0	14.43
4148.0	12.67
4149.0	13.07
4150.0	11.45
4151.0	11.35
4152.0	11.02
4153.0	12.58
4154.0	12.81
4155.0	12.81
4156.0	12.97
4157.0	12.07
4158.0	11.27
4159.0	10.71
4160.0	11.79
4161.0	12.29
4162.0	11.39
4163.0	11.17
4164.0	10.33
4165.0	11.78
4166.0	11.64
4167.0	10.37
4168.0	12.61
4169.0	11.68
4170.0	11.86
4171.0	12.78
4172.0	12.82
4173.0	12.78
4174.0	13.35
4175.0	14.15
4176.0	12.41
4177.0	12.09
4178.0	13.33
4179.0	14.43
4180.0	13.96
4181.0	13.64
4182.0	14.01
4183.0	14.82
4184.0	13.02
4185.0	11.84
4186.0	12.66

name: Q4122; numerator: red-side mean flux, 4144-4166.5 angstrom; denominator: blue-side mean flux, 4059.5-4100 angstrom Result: 1.1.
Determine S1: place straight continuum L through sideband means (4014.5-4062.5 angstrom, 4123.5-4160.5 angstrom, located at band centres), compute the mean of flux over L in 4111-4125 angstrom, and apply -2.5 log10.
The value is 0.26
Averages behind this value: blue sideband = 11.6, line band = 9.53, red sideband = 12.2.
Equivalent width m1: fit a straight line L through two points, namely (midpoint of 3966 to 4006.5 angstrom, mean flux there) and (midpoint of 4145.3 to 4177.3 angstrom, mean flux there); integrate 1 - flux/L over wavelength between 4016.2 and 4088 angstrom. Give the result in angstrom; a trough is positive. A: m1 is 8.4 angstrom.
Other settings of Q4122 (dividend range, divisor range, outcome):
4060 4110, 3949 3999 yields 0.82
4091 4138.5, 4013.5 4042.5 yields 0.96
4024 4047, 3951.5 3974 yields 0.96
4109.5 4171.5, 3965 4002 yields 0.79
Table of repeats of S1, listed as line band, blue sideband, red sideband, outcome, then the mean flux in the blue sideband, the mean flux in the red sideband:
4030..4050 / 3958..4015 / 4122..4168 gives 0.13 mag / 13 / 12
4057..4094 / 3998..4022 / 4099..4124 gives -0.20 mag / 11.1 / 9.07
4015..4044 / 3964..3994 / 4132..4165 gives 0.13 mag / 12.2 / 12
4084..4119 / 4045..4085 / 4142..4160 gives 0.22 mag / 12.1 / 12.6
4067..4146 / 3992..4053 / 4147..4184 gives 0.15 mag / 12.6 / 12.4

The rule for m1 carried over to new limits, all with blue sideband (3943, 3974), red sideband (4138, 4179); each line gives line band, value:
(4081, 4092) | -0.6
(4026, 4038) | 0.8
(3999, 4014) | 0.8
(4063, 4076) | 1.7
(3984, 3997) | -4.1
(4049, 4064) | -1.6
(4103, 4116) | 4.2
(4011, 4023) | 1.9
